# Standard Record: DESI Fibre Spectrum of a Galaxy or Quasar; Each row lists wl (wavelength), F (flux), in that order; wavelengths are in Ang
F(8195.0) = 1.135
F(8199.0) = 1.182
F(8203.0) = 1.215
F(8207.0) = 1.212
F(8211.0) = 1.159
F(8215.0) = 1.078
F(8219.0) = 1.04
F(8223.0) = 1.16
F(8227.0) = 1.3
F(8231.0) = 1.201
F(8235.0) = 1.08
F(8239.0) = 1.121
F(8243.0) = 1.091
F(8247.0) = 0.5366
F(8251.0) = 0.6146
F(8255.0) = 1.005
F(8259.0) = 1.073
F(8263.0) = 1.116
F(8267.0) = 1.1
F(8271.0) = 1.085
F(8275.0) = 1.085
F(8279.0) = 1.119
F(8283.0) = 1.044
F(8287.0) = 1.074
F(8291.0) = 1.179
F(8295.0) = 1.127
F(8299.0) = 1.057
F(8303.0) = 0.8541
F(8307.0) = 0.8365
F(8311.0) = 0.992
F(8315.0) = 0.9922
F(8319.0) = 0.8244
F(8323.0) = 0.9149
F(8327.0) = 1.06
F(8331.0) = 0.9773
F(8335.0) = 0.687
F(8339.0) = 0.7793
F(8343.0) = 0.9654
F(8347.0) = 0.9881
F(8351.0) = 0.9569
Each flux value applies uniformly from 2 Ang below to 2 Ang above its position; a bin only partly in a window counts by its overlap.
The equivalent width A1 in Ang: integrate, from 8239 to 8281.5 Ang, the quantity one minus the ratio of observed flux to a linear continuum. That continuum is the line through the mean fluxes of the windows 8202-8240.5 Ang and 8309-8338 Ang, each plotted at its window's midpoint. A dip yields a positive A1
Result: 2.8 Ang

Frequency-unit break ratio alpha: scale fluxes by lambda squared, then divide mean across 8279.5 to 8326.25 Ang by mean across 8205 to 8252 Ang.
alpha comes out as 0.96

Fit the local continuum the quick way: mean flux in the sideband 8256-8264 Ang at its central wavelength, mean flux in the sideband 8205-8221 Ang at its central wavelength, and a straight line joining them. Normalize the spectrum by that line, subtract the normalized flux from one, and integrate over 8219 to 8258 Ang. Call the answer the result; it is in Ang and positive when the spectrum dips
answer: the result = 3.0 Ang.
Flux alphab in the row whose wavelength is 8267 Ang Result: 1.1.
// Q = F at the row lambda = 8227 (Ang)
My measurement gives 1.3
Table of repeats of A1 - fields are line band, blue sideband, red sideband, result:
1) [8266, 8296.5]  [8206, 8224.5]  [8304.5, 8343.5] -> -3.5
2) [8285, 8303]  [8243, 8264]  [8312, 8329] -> -3.1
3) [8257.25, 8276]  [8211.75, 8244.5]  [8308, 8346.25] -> -0.8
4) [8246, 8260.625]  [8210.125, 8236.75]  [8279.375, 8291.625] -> 3.9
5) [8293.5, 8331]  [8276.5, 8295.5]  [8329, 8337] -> -0.4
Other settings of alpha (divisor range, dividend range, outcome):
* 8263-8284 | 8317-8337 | 0.83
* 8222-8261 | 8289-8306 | 1.04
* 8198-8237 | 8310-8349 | 0.81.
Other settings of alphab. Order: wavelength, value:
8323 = 0.9149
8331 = 0.9773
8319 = 0.8244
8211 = 1.159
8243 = 1.091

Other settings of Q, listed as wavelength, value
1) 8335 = 0.687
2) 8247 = 0.5366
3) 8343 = 0.9654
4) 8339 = 0.7793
